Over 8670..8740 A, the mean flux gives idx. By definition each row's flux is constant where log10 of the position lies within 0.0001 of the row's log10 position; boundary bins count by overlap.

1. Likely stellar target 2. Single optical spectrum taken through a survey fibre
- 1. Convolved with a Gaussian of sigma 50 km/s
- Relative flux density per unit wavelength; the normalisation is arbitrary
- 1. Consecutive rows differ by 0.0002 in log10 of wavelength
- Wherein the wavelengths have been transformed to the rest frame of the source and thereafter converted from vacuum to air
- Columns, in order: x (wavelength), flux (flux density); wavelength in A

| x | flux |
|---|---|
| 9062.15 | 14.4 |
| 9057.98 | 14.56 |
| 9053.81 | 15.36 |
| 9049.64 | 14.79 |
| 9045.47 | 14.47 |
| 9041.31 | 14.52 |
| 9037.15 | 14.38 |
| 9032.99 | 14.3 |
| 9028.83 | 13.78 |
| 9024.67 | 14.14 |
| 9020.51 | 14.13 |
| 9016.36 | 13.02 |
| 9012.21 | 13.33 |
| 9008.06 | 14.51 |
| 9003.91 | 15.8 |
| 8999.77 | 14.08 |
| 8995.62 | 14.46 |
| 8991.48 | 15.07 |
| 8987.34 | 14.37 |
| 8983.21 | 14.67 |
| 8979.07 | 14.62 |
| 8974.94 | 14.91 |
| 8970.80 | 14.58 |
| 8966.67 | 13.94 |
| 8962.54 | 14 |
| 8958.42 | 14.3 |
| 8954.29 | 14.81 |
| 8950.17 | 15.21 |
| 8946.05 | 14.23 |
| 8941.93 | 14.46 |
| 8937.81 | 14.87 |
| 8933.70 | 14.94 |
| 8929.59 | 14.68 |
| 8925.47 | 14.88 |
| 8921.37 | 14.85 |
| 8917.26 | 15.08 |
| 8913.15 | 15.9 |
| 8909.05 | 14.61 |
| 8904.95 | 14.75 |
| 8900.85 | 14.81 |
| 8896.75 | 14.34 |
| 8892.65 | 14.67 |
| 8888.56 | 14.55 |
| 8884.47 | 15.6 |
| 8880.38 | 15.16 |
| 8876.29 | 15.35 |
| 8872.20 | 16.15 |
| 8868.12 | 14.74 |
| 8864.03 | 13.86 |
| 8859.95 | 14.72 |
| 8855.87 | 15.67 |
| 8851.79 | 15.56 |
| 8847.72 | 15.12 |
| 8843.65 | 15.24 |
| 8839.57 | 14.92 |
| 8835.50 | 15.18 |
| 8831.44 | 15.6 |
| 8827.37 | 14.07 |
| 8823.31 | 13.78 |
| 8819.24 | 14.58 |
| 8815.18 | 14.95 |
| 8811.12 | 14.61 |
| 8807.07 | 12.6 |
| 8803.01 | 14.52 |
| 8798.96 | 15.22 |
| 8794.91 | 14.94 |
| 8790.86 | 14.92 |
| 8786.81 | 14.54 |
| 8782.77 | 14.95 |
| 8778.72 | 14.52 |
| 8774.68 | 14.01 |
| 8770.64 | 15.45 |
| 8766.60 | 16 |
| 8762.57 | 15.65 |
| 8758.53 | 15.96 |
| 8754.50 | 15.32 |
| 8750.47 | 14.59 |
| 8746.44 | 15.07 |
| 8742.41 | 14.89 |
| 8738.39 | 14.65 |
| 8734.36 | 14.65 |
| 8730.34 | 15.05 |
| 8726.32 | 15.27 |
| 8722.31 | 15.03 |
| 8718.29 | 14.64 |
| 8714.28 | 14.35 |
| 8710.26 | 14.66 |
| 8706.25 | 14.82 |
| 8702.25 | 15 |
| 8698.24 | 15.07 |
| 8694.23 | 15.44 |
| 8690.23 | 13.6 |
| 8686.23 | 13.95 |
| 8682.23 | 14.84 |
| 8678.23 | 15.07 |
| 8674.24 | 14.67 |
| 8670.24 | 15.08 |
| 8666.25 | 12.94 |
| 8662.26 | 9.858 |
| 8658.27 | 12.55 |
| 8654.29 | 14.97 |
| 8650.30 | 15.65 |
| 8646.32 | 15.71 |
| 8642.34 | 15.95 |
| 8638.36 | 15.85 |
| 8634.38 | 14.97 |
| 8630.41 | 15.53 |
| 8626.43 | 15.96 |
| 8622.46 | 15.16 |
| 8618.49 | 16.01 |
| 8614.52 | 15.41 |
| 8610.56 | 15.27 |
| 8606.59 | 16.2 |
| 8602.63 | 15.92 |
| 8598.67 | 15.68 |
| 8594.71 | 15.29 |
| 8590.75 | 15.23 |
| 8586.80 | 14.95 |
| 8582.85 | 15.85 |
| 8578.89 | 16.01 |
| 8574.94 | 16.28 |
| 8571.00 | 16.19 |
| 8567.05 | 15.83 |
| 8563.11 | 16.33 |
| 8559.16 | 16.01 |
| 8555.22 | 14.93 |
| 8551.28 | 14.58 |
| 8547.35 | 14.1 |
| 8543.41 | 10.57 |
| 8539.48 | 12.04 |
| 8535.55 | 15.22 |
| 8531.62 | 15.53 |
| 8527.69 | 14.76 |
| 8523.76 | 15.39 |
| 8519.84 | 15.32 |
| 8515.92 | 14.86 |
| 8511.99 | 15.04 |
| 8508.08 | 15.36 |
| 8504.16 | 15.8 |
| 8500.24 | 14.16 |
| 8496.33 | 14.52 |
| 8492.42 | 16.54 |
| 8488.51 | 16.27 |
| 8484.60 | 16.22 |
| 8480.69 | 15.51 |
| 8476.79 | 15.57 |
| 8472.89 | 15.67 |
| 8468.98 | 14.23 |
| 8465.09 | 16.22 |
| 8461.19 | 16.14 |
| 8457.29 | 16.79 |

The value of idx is 14.8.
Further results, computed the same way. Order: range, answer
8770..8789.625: 14.6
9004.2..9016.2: 14.1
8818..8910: 14.9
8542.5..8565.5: 14.6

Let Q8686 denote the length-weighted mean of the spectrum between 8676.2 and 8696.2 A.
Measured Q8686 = 14.6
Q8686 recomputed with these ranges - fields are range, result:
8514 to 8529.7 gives 15.1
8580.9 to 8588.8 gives 15.4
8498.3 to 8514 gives 15.1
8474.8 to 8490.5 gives 15.9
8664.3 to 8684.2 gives 14.5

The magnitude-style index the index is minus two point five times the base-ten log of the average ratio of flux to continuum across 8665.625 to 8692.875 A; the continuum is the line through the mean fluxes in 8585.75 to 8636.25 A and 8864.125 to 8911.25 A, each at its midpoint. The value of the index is 0.071 mag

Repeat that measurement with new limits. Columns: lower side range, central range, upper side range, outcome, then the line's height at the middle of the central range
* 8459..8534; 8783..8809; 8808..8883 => 0.037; 15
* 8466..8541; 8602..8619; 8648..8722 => -0.076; 14.7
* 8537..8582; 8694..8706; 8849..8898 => -0.011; 14.9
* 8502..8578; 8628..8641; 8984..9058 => -0.045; 14.9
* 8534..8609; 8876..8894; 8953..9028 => -0.037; 14.5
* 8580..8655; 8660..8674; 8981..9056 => 0.196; 15.4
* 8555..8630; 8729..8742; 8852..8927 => 0.043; 15.4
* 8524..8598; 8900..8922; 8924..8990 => -0.028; 14.6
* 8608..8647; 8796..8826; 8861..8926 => 0.060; 15.2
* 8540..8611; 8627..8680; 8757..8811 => 0.039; 15.1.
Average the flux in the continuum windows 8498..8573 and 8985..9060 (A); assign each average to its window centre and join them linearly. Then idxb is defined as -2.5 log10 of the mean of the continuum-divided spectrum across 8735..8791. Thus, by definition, -0.029 mag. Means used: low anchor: 14.8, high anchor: 14.4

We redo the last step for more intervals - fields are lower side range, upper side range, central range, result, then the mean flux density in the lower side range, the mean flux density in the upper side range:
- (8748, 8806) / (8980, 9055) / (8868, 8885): -0.05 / 15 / 14.4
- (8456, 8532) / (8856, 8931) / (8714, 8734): 0.02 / 15.5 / 14.9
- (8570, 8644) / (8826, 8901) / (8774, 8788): 0.05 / 15.7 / 15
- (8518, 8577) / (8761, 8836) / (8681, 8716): 0.01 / 14.9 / 14.7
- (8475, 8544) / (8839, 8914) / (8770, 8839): 0.03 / 15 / 15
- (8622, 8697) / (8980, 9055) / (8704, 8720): 0.00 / 14.6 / 14.4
